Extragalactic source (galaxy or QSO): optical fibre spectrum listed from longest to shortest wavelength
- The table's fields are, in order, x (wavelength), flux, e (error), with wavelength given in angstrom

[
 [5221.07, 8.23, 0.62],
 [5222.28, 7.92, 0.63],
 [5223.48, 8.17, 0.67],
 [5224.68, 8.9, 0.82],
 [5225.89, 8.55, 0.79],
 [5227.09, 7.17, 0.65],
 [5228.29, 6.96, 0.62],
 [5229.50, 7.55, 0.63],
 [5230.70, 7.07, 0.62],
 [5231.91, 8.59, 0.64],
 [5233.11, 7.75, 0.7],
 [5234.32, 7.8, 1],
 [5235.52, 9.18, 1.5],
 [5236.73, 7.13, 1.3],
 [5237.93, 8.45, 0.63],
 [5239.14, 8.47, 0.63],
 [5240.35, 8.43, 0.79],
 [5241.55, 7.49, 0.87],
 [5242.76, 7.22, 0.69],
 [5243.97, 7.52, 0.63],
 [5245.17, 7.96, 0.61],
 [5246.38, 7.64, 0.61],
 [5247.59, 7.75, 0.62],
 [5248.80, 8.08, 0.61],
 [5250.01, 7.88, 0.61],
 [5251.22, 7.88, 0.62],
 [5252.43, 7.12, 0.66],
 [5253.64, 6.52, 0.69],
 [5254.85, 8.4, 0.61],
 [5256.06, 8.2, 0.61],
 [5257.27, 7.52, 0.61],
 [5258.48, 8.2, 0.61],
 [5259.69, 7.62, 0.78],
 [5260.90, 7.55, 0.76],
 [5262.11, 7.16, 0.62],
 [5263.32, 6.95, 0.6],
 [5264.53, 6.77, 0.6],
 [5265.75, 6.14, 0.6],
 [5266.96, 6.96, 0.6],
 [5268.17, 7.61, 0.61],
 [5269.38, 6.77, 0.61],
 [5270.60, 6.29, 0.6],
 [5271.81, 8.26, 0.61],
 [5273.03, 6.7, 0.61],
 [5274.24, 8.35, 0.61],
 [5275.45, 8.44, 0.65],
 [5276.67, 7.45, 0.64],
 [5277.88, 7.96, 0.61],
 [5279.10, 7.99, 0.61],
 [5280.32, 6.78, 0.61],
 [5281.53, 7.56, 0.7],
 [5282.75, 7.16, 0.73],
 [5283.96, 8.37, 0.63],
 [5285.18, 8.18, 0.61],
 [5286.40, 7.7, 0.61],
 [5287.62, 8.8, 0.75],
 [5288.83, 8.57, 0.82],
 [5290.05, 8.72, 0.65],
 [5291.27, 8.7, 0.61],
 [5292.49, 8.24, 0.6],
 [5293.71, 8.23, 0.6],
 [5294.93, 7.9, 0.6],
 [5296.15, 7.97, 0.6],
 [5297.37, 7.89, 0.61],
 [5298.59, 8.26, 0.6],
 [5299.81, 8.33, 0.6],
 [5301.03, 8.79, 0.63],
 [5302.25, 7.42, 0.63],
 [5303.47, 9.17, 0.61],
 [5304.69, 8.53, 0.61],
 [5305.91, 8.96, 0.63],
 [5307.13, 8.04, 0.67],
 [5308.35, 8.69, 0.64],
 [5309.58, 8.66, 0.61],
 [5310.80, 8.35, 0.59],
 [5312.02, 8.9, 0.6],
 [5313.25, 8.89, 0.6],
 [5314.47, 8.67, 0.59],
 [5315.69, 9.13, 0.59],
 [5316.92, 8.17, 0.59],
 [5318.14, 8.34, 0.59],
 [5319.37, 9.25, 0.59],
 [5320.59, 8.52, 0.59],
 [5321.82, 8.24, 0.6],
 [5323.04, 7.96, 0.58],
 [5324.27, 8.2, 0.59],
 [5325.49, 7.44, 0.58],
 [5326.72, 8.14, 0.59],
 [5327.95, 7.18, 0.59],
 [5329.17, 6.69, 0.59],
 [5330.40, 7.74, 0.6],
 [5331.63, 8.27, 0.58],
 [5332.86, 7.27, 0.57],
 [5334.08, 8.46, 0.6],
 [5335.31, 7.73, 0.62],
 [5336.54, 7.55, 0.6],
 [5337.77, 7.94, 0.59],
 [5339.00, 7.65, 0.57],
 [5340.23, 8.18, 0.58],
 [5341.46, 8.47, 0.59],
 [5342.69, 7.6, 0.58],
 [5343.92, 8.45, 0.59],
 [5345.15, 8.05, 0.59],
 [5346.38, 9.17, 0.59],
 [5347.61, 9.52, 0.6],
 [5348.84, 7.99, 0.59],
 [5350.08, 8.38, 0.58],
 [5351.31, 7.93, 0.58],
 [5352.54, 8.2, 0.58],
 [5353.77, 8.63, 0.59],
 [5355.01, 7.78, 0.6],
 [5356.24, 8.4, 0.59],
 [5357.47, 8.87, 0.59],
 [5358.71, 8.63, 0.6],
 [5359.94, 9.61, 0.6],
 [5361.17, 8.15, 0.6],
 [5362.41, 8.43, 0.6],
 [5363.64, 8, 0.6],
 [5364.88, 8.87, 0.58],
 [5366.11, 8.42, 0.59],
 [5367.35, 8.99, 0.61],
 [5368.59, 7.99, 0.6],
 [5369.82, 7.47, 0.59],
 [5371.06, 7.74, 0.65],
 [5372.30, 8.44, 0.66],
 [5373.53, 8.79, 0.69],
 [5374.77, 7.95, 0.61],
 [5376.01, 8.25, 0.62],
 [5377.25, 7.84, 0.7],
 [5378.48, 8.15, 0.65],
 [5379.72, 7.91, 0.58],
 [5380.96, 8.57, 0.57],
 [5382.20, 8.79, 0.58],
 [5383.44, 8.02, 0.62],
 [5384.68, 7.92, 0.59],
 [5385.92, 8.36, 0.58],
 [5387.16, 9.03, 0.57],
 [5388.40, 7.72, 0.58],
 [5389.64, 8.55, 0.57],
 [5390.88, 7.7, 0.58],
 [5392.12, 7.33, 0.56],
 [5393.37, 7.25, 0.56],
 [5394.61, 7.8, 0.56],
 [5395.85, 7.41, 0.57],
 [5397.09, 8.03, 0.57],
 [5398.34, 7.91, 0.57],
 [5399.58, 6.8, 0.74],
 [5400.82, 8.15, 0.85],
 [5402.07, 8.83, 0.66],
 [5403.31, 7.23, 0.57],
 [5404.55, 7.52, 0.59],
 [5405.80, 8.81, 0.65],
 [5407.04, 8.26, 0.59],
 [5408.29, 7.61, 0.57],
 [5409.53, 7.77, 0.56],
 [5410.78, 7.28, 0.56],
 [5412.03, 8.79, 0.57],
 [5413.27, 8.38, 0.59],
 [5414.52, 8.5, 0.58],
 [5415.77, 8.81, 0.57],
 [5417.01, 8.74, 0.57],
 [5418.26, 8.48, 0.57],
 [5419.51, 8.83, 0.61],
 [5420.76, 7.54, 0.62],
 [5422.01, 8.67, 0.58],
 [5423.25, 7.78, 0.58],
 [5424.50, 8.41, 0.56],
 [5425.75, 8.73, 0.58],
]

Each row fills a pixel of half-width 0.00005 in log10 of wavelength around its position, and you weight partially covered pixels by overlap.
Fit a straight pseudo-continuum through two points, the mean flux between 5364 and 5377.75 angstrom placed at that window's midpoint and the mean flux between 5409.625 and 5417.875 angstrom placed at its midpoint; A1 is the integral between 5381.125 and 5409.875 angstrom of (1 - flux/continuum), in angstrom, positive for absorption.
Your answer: 1.2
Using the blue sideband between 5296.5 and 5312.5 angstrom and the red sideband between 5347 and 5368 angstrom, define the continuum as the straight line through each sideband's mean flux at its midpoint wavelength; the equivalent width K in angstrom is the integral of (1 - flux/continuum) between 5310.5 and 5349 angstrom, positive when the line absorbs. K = 1.32 angstrom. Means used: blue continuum 8.45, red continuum 8.51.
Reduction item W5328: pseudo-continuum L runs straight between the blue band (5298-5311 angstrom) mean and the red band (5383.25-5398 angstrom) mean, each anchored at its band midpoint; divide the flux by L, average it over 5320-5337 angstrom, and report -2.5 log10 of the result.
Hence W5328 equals 0.07 mag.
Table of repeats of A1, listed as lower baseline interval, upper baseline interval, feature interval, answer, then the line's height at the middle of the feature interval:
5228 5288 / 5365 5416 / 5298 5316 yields -1.8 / 7.8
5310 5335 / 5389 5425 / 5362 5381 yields -0.3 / 8.1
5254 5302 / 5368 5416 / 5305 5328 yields -1.7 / 7.86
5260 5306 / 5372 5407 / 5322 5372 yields -1.3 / 7.95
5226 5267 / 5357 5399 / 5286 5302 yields -0.9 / 7.84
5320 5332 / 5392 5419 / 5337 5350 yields -0.7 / 7.86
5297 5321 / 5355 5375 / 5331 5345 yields 0.9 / 8.48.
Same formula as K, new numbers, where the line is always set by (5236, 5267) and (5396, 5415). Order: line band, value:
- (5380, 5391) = -0.5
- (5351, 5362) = -0.9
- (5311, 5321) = -1.3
